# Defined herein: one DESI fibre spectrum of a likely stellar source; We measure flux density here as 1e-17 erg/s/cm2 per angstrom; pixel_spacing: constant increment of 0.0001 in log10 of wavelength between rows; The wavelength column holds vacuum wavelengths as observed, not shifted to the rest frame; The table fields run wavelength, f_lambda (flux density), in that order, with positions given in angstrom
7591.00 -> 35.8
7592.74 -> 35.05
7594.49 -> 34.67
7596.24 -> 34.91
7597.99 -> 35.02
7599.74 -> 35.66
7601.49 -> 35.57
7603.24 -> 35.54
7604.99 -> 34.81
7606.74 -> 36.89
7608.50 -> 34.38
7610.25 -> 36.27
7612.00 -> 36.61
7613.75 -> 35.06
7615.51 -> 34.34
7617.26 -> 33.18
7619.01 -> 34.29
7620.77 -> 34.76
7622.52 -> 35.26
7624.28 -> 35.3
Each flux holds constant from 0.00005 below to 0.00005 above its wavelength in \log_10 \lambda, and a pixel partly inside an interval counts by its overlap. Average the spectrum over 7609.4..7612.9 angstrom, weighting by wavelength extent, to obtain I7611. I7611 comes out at 36.5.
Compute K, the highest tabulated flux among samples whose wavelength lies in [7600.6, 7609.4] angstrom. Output 36.89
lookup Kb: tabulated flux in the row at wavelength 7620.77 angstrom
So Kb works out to 34.76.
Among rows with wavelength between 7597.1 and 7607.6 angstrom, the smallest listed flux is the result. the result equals 34.81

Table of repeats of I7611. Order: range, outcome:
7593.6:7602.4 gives 35.2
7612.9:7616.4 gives 34.7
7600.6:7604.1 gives 35.6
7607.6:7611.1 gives 35.3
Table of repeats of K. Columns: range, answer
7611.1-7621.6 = 36.61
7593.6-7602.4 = 35.66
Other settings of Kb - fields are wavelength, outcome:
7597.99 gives 35.02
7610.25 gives 36.27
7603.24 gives 35.54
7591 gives 35.8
